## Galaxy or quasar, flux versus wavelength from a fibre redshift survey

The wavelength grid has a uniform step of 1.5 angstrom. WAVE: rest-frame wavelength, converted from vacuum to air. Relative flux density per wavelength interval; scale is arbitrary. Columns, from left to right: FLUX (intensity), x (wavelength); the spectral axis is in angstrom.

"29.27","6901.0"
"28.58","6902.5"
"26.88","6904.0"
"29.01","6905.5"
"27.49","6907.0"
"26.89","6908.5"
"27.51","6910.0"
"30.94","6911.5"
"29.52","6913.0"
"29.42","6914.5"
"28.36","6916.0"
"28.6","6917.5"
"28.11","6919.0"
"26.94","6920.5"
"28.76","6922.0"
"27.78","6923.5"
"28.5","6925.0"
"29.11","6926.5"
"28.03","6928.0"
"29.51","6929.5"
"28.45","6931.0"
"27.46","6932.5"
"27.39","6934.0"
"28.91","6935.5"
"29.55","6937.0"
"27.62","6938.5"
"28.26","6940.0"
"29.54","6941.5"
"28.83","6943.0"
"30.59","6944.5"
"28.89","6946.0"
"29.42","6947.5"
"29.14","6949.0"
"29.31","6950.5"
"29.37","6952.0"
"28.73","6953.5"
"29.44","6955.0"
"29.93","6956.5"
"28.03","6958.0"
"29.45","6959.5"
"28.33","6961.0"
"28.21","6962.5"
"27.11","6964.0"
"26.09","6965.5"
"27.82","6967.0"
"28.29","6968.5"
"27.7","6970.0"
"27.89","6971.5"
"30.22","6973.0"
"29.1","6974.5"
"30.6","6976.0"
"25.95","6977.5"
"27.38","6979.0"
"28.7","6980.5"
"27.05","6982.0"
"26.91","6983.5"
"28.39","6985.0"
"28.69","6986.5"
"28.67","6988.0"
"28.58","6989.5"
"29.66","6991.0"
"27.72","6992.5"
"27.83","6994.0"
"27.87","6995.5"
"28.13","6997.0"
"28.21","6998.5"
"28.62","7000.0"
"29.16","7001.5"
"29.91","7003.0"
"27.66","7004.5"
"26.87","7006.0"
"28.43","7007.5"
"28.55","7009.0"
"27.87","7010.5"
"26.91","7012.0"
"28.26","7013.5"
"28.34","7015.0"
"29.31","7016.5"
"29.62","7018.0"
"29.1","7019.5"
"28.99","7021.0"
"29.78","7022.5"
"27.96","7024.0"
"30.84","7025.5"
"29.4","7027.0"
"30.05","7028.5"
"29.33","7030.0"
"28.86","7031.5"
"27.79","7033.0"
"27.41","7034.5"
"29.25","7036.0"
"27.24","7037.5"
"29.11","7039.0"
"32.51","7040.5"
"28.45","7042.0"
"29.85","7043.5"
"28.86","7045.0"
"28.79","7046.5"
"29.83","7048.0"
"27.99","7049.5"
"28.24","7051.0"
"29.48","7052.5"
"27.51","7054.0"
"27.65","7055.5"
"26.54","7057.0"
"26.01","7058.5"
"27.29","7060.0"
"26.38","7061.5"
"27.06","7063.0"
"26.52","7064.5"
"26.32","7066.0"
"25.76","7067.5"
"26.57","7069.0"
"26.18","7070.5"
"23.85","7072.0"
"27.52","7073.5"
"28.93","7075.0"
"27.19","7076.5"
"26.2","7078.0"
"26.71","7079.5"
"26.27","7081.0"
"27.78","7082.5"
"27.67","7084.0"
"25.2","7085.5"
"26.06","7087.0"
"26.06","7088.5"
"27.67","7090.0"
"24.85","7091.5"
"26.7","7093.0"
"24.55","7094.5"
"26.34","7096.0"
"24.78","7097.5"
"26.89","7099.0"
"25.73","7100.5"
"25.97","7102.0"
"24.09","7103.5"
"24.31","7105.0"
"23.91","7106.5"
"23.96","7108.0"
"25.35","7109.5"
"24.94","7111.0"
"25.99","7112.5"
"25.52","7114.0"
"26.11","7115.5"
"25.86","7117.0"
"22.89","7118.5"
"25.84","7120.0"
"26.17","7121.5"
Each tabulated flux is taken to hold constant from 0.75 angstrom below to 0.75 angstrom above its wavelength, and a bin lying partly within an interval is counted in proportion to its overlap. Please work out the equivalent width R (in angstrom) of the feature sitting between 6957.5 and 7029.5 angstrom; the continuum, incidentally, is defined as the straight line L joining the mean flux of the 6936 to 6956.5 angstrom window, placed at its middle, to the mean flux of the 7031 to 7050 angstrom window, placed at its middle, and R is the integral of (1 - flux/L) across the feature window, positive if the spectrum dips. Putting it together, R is 1.5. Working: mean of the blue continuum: 29.2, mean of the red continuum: 28.9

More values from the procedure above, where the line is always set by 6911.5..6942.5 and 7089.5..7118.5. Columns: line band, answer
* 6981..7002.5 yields -0.7 angstrom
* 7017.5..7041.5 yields -2.2 angstrom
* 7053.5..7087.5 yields -0.9 angstrom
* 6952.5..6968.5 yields -0.2 angstrom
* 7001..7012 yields -0.5 angstrom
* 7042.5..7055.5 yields -1.2 angstrom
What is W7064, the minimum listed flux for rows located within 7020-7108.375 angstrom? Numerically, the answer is 23.85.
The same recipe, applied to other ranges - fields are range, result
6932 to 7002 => 25.95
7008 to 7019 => 26.91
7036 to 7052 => 27.24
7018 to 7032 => 27.96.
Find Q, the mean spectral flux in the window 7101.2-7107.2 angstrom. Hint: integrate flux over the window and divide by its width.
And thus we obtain 24.6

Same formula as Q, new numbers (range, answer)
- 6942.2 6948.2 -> 29.4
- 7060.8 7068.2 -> 26.4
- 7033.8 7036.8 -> 28.3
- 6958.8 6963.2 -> 28.7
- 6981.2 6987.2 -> 27.8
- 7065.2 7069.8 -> 26.2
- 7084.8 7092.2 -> 26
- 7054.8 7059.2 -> 26.7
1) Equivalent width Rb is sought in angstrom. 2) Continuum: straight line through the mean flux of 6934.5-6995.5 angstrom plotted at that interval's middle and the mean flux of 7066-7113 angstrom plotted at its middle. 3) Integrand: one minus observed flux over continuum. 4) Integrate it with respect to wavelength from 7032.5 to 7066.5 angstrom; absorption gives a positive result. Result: -1.7 angstrom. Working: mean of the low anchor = 28.5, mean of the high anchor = 25.9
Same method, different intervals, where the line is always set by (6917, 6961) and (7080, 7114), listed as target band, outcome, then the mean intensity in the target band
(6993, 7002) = -0.2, 28.3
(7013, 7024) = -0.7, 29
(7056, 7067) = -0.1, 26.6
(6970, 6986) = -0.1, 28.2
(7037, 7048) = -1.1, 29.3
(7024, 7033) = -0.8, 29.4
